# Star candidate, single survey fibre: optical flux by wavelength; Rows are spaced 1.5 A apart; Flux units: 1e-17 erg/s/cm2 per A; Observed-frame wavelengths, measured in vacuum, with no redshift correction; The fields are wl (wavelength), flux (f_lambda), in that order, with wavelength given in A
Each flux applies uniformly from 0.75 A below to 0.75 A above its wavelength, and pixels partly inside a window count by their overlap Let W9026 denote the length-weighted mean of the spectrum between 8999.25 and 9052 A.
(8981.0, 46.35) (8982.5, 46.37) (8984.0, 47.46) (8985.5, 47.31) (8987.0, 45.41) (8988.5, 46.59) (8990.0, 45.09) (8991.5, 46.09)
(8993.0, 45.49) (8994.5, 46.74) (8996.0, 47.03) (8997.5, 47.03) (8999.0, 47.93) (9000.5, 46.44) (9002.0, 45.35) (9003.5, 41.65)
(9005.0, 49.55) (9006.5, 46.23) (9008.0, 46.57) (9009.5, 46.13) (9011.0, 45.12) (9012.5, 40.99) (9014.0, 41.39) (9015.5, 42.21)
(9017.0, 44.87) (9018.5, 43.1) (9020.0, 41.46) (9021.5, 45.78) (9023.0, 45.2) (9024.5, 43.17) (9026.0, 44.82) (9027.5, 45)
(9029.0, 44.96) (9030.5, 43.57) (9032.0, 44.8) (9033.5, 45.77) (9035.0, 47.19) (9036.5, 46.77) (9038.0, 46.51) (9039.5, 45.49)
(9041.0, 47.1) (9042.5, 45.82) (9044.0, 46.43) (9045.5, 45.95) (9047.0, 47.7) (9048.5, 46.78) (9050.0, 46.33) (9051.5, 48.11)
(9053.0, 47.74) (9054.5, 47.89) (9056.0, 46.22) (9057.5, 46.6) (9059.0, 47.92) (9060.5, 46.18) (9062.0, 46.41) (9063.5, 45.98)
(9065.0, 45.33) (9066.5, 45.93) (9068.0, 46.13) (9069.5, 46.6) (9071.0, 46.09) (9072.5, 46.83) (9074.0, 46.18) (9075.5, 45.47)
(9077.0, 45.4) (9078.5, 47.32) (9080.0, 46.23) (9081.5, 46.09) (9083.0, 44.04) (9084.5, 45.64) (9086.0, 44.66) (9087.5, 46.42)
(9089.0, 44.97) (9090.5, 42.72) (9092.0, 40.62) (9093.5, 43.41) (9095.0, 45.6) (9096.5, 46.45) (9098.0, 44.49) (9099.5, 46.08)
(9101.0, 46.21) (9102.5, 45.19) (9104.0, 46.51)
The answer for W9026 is 45.3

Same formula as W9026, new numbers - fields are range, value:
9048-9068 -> 46.7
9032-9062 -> 46.7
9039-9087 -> 46.3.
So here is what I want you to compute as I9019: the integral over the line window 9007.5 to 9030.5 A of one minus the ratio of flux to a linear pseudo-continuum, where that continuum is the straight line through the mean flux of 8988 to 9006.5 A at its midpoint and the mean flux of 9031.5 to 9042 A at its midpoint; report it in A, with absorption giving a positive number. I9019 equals 1.1 A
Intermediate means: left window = 46.2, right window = 46.3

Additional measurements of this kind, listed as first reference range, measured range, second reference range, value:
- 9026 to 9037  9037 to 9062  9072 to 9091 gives -0.74 A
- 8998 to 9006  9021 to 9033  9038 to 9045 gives 0.41 A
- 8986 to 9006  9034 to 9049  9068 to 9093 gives -0.27 A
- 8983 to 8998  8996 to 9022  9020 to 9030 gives 0.32 A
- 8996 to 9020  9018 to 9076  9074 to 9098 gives -1.25 A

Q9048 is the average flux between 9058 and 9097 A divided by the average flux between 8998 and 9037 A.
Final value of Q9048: 1.02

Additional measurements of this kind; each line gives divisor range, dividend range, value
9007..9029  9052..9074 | 1.06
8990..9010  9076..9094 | 0.97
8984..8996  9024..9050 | 0.99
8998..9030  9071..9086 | 1.03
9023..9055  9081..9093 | 0.96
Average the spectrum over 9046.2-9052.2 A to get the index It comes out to 47.2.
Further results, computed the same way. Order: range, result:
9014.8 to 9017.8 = 43.6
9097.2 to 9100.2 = 45.3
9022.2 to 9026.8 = 44.4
